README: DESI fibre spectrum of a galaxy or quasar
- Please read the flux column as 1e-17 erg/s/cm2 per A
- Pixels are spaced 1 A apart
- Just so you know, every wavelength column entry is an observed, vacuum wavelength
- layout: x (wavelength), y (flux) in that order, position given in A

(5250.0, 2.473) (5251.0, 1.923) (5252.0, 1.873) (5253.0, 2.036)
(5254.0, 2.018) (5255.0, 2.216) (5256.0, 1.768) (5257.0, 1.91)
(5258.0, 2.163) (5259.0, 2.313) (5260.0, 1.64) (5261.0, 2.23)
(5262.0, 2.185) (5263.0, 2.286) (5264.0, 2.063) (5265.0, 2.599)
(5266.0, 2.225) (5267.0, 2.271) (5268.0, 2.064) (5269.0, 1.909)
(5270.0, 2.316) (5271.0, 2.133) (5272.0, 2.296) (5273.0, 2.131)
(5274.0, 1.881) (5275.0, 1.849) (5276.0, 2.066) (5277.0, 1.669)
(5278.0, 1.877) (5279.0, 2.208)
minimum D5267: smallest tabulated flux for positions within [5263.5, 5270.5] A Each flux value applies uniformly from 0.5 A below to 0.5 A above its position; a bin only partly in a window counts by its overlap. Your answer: 1.909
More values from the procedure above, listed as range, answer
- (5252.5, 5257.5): 1.768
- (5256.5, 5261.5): 1.64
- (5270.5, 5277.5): 1.669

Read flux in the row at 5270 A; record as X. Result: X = 2.316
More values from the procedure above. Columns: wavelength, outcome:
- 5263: 2.286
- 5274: 1.881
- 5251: 1.923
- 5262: 2.185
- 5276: 2.066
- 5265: 2.599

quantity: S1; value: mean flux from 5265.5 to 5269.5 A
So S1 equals 2.12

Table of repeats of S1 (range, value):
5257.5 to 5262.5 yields 2.11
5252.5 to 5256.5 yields 2.01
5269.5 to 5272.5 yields 2.25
